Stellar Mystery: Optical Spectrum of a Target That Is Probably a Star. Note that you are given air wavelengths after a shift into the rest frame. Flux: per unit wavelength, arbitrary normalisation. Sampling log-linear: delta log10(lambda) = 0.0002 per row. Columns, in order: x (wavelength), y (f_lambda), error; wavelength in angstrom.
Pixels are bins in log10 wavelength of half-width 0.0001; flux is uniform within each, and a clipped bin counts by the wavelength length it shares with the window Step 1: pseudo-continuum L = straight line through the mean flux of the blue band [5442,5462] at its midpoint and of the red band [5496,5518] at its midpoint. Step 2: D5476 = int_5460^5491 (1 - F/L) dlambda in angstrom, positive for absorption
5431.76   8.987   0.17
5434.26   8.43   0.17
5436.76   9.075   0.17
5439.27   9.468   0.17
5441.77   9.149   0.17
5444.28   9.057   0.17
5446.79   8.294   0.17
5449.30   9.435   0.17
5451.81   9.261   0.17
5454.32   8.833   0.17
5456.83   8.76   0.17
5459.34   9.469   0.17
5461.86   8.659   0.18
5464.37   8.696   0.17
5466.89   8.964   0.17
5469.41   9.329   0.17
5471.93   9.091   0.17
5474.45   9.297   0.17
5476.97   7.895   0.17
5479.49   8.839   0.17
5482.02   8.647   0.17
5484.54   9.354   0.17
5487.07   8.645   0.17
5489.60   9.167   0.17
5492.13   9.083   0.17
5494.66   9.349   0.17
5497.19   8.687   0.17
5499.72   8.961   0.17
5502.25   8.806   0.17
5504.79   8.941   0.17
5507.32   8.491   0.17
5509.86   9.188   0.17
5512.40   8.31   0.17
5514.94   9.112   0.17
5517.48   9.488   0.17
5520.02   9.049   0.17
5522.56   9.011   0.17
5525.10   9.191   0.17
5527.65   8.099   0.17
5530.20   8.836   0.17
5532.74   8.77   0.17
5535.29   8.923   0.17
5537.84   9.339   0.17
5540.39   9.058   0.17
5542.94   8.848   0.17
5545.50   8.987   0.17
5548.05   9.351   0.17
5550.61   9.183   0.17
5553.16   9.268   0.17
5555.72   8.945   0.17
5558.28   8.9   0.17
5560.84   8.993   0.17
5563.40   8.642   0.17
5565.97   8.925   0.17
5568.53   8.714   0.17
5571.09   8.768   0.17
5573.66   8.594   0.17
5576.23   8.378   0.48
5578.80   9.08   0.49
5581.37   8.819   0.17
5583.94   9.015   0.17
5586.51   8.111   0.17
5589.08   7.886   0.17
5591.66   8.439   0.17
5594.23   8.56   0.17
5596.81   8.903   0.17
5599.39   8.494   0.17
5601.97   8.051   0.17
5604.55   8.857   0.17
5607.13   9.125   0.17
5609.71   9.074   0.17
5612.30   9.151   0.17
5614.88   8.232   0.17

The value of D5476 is 0.2 angstrom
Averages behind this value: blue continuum 9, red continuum 8.87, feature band 8.89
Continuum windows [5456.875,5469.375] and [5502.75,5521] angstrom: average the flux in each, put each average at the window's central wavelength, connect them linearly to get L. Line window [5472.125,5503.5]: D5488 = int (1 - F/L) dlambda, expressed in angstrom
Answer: 0.2 angstrom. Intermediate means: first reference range 8.97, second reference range 8.93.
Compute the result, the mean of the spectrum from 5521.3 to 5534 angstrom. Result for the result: 8.78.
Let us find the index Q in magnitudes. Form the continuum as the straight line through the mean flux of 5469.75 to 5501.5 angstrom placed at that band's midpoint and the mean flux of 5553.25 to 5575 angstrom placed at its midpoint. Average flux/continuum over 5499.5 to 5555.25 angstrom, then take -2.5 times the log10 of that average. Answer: -0.01 mag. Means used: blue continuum 8.93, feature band 8.96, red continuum 8.83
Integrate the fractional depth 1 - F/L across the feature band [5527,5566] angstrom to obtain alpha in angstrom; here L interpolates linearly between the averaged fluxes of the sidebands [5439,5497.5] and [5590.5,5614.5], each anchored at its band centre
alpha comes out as -0.57 angstrom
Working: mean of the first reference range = 8.97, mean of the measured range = 8.95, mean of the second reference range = 8.72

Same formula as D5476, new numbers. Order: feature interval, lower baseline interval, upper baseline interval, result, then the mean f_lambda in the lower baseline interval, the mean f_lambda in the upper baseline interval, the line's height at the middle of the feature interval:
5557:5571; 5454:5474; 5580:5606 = -0.33 angstrom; 9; 8.52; 8.63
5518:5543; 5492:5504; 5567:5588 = -0.23 angstrom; 8.97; 8.68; 8.85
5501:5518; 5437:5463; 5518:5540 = 0.15 angstrom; 9.04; 8.93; 8.96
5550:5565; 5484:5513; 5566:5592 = -0.50 angstrom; 8.92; 8.6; 8.69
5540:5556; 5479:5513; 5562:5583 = -0.56 angstrom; 8.9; 8.74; 8.79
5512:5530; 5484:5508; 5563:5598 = -0.13 angstrom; 8.95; 8.63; 8.85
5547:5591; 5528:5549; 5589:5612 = 0.14 angstrom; 8.97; 8.66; 8.82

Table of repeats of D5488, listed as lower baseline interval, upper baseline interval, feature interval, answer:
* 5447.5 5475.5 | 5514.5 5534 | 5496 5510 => 0.3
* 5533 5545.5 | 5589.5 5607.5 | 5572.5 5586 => 0.0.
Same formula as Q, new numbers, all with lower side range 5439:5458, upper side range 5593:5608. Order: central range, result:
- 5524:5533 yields 0.01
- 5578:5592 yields 0.02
